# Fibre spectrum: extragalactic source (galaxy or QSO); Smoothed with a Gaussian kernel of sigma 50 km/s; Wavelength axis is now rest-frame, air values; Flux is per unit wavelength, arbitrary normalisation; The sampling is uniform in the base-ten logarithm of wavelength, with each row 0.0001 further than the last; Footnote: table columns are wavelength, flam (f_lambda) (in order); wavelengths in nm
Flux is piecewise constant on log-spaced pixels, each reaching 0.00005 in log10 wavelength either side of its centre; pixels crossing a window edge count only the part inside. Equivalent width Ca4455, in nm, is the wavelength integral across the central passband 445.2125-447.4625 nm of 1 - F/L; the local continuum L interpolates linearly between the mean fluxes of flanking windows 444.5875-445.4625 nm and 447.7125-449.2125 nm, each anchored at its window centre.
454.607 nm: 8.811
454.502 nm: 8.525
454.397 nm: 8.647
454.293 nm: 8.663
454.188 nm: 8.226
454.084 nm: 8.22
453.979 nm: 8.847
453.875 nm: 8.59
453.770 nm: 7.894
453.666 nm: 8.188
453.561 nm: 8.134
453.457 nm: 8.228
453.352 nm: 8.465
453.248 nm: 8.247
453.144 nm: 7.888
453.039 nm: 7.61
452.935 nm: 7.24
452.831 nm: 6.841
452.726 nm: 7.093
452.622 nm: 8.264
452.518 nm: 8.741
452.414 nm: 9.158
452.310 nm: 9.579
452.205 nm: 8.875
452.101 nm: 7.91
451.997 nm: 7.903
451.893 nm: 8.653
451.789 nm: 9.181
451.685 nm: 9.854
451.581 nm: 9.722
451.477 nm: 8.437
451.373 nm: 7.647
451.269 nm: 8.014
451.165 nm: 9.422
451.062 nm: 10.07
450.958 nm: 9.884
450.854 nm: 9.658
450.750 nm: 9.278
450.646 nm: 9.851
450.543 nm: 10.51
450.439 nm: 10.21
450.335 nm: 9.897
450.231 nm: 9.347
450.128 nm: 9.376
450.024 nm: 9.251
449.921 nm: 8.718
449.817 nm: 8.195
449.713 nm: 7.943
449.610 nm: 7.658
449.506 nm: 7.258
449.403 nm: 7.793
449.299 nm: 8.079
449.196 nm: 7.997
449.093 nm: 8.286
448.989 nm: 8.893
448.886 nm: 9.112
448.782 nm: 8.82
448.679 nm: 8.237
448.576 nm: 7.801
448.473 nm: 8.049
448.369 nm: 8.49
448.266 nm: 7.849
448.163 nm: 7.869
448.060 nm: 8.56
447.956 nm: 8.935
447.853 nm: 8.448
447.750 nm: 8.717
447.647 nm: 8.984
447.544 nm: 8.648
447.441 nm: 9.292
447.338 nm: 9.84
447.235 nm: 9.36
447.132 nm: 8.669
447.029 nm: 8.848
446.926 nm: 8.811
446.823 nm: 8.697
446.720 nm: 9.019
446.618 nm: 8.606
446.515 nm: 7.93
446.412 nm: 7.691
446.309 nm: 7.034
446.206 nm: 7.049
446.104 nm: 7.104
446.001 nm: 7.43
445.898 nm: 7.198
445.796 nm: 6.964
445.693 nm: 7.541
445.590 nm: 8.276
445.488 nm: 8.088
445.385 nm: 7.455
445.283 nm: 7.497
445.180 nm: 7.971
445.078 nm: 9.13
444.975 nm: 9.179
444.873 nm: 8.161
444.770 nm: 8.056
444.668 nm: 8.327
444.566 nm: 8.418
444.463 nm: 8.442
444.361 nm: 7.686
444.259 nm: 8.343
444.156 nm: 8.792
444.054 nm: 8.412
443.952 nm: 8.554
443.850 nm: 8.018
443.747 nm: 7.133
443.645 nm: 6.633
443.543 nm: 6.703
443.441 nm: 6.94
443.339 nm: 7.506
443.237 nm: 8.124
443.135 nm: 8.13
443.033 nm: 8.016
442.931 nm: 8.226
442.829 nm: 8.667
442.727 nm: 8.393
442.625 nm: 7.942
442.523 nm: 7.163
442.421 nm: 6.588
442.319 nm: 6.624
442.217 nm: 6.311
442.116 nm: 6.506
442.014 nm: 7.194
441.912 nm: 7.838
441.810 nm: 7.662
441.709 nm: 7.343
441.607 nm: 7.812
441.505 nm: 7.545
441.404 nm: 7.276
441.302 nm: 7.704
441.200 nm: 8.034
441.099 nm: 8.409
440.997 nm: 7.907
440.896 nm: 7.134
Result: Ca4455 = 0.06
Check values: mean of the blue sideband 8.23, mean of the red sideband 8.41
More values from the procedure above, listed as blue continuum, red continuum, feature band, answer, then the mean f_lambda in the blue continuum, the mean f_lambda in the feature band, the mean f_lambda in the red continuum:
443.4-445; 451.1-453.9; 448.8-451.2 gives -0.21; 7.98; 8.98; 8.37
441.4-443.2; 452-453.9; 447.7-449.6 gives -0.09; 7.53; 8.27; 8.15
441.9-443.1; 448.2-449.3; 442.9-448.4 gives -0.17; 7.45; 8.14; 8.34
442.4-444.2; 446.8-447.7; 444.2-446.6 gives 0.16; 7.79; 7.88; 9.03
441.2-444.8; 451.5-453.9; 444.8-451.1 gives -0.38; 7.69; 8.51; 8.35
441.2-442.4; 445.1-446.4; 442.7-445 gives -0.19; 7.27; 8.02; 7.51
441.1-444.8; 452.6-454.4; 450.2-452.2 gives -0.31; 7.71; 9.22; 8.05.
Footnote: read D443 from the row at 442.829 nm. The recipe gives 8.667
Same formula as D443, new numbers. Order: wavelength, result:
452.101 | 7.91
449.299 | 8.079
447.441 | 9.292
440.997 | 7.907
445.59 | 8.276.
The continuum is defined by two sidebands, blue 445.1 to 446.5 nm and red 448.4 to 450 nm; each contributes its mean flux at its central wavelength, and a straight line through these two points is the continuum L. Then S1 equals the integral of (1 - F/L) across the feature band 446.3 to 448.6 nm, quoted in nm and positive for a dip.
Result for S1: -0.21 nm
